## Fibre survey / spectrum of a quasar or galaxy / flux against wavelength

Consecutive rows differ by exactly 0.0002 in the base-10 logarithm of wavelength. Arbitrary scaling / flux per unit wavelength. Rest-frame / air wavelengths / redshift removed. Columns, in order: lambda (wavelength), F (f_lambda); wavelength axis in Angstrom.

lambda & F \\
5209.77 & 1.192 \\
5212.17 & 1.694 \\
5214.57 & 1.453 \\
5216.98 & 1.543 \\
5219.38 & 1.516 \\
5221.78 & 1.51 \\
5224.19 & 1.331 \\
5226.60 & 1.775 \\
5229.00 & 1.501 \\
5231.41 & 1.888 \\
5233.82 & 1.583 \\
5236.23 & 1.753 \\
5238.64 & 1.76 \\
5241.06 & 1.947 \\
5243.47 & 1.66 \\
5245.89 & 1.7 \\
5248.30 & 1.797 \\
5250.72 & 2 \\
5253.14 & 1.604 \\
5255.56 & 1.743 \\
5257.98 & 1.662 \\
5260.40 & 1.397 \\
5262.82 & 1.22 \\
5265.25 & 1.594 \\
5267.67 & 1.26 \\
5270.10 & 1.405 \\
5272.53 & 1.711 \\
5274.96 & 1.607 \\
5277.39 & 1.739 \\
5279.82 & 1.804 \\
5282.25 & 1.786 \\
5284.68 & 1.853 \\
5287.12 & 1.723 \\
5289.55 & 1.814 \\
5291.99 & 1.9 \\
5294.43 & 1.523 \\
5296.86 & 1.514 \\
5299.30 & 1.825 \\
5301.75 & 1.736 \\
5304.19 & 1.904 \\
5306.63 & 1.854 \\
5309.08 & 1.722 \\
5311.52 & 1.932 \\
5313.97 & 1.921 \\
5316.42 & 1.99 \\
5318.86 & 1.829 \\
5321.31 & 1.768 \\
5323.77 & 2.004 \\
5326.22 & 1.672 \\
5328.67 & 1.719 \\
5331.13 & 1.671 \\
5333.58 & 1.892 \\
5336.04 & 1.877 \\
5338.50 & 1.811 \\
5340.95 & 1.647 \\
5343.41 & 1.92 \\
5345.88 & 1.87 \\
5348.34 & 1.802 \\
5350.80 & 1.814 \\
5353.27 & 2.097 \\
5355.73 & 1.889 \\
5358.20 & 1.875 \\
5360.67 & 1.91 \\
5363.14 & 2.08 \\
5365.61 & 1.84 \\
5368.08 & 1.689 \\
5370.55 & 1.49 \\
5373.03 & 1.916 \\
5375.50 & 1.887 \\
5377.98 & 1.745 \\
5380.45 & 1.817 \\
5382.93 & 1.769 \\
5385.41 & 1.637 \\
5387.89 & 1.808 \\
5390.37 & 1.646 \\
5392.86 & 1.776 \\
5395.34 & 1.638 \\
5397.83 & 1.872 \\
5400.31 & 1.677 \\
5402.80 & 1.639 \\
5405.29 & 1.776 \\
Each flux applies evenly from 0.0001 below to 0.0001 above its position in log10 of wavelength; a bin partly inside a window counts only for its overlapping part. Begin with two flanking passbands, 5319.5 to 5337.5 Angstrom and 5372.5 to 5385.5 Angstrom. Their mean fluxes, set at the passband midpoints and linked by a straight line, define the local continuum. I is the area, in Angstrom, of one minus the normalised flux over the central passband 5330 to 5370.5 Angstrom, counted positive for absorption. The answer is -1.0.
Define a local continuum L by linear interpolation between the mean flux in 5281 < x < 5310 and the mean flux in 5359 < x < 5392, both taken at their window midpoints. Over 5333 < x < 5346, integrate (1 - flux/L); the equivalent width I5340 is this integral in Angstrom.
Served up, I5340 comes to -0.39 Angstrom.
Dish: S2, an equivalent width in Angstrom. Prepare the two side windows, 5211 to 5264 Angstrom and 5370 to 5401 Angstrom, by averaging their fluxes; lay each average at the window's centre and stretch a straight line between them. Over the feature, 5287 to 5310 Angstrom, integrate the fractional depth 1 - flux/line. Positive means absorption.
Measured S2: -0.9 Angstrom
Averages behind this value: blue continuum 1.64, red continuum 1.75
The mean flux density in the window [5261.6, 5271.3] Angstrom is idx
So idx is 1.37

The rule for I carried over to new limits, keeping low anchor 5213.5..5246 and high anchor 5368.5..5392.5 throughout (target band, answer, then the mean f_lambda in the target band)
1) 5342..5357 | -1.5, 1.89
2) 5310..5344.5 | -2.5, 1.83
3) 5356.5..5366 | -1.1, 1.93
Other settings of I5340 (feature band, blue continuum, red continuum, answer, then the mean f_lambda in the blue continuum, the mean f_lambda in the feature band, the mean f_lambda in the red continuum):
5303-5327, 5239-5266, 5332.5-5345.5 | -1.0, 1.67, 1.86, 1.83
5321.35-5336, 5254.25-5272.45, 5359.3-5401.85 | -1.3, 1.48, 1.8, 1.78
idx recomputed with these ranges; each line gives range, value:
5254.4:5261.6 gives 1.6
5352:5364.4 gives 1.97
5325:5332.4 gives 1.69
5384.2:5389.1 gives 1.72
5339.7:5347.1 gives 1.81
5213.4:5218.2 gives 1.5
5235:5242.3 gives 1.82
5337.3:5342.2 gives 1.73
